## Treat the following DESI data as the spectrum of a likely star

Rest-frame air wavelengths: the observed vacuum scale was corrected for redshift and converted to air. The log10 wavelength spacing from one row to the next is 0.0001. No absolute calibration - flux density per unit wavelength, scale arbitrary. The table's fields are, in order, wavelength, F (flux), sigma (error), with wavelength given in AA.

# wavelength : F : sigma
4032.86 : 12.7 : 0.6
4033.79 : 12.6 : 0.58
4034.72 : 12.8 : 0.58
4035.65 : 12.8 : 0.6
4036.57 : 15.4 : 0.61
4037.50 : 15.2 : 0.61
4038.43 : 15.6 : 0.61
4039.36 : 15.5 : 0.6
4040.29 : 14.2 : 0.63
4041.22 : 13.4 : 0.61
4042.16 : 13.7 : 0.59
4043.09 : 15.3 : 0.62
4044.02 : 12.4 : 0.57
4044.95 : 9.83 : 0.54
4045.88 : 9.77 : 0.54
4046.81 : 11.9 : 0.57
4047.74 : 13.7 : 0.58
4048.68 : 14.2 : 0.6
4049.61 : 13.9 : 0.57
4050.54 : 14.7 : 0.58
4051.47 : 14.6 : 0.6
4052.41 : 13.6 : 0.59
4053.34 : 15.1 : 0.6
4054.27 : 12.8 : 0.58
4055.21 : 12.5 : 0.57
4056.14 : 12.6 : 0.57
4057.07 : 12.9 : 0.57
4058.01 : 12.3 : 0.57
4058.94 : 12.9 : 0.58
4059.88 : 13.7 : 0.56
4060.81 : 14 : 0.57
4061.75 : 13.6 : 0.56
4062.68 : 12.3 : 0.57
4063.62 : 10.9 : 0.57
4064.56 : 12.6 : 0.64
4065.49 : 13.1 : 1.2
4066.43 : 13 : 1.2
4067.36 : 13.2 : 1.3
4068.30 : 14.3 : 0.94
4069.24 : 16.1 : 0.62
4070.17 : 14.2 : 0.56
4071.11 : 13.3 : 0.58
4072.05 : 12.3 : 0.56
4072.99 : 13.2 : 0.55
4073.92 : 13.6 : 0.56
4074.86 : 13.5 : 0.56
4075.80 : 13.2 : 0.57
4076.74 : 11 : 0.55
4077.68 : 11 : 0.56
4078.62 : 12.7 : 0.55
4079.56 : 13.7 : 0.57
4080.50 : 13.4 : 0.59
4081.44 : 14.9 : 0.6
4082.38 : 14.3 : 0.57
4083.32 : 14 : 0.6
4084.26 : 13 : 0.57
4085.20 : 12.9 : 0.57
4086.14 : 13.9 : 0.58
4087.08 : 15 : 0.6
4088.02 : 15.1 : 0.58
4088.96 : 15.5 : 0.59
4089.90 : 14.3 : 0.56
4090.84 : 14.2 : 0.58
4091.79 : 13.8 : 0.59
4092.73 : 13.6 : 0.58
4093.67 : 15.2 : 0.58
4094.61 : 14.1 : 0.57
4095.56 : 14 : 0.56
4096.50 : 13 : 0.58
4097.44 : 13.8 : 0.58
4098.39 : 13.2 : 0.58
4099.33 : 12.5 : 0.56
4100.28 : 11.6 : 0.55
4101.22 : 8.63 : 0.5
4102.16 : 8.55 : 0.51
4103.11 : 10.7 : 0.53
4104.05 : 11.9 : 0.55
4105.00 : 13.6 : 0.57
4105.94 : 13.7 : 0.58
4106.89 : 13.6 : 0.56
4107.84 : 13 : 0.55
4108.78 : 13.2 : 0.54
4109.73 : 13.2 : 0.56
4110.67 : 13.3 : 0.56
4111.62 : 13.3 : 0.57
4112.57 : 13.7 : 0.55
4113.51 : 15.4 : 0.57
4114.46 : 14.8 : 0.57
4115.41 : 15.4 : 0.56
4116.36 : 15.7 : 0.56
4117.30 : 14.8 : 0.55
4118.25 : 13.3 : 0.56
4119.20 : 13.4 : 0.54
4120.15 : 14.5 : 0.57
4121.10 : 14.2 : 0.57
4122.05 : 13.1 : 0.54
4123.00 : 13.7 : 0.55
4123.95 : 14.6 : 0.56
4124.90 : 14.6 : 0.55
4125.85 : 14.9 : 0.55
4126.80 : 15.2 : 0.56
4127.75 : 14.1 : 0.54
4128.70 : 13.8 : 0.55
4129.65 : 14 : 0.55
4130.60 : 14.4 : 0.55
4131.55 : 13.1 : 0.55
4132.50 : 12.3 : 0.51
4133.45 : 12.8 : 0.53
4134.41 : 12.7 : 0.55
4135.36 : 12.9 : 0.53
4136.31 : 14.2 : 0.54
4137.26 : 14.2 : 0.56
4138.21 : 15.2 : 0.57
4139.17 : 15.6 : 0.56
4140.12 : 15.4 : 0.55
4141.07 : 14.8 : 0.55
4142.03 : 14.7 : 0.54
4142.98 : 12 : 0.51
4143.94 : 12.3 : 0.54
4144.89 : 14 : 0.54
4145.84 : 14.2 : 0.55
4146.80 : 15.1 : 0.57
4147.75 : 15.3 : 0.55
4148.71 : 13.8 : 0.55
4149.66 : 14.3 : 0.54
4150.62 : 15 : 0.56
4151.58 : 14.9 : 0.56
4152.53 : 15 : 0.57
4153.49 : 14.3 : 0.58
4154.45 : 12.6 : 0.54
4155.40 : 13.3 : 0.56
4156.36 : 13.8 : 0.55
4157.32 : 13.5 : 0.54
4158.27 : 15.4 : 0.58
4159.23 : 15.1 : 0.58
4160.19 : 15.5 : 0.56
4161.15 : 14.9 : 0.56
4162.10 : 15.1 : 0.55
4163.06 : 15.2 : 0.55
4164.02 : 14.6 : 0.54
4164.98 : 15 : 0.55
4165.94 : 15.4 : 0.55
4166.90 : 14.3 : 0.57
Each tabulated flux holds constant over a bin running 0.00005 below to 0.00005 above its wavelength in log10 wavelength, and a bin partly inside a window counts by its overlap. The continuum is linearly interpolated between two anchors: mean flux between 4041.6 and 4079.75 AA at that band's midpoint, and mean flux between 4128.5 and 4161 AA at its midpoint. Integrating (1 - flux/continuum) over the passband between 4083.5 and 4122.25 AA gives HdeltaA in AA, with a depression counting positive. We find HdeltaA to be 0.3 AA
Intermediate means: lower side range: 13.1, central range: 13.5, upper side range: 14.1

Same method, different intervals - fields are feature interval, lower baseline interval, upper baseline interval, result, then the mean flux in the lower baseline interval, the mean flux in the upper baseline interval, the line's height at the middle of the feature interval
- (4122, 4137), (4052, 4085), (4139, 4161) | 0.3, 13.2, 14.3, 14.1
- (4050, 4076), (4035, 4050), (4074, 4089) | 0.3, 13.5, 13.5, 13.5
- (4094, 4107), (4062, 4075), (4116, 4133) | 1.3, 13.3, 14.1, 13.7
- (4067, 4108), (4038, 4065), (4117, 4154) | 1.0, 13.3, 14.1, 13.6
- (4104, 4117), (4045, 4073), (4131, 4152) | -0.2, 13.2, 14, 13.7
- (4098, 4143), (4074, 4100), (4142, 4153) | 1.2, 13.6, 14.2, 14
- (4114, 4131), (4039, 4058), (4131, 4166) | -0.4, 13.3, 14.2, 14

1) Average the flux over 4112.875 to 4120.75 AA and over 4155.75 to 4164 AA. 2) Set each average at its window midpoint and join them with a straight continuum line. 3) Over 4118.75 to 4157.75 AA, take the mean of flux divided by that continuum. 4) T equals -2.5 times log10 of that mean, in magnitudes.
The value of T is 0.05 mag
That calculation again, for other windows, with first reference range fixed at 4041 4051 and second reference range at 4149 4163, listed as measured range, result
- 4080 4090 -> -0.06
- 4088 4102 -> 0.02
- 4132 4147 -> 0.03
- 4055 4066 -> 0.03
